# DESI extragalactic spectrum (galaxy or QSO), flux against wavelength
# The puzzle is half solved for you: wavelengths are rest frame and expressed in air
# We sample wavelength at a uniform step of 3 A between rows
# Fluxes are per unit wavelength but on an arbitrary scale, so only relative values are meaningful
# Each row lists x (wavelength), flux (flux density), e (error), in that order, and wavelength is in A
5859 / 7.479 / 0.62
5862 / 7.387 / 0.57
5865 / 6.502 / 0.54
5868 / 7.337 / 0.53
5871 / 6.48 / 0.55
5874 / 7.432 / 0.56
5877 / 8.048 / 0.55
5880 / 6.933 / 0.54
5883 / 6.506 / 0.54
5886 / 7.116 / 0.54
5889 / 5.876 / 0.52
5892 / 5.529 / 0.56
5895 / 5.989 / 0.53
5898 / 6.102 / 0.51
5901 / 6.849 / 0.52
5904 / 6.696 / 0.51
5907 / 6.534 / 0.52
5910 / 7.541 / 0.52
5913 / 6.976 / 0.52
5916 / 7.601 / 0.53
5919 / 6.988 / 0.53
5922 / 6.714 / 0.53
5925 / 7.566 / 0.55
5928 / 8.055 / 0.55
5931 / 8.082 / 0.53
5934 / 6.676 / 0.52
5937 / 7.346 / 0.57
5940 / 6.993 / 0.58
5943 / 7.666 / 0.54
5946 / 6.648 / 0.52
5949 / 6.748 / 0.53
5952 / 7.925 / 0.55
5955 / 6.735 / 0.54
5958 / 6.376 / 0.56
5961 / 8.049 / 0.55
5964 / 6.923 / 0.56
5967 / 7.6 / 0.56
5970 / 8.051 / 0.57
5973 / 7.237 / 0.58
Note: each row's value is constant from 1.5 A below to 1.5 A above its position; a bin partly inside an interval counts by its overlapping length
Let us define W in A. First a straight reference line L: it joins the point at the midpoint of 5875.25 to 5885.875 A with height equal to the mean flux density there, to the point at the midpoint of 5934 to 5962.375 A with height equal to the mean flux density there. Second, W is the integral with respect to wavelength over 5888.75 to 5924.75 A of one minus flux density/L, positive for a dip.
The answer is 2.40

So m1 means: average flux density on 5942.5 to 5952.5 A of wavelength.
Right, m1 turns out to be 7.14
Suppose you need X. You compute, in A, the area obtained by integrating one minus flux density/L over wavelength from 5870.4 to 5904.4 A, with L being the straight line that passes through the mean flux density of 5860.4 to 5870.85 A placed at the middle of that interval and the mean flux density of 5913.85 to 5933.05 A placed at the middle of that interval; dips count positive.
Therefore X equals 2.6 A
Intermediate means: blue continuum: 7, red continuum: 7.46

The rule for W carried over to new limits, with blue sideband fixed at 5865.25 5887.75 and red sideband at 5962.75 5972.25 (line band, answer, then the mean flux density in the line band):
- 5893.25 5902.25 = 1.13 A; 6.28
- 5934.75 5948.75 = 0.55 A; 7.1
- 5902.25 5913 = 0.44 A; 6.93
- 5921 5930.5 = -0.31 A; 7.55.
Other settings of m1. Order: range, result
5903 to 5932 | 7.27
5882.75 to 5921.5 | 6.64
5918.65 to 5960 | 7.2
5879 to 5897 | 6.3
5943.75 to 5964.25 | 7.09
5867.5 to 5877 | 7.21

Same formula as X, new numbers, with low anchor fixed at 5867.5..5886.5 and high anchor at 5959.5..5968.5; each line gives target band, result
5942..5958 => 0.9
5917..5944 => 0.1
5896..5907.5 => 1.1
